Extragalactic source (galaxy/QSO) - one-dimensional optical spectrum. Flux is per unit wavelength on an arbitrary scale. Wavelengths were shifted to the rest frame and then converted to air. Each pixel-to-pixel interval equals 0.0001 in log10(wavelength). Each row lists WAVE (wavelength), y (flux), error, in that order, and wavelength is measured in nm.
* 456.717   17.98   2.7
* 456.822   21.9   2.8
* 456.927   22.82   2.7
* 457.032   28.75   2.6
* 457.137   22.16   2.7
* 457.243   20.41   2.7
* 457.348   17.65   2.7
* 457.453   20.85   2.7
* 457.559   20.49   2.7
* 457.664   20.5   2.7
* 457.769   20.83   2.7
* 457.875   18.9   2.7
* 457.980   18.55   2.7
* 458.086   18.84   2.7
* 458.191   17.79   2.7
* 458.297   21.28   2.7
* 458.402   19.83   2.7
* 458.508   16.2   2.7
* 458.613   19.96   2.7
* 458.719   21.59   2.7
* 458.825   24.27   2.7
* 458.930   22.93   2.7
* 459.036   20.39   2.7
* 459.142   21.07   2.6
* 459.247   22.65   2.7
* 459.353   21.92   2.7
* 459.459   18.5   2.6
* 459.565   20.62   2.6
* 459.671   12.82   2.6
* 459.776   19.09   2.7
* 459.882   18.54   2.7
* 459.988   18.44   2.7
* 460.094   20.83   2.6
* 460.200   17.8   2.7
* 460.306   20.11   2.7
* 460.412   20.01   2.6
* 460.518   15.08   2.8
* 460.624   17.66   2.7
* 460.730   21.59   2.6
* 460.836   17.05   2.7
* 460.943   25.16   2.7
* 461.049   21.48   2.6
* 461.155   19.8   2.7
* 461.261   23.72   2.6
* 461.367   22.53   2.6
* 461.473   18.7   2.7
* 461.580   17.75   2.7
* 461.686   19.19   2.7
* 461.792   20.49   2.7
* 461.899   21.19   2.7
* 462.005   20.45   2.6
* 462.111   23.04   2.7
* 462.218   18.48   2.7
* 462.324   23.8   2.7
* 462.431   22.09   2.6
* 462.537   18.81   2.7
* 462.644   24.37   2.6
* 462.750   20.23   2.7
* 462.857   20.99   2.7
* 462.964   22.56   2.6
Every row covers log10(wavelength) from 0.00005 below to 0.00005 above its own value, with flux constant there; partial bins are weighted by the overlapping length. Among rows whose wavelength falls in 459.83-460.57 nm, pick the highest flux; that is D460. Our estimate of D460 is 20.83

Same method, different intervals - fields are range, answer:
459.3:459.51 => 21.92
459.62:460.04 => 19.09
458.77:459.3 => 24.27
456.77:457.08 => 28.75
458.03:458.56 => 21.28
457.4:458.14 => 20.85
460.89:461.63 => 25.16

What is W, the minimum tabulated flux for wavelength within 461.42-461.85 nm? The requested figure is 17.75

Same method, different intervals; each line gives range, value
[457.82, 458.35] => 17.79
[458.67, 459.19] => 20.39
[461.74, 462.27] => 18.48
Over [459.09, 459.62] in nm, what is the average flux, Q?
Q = 20.9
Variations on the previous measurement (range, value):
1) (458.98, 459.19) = 20.7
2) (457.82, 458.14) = 18.8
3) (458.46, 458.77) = 19.3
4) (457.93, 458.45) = 19.3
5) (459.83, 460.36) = 19.1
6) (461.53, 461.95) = 19.7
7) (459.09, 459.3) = 21.9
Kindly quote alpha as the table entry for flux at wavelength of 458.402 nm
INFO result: 19.83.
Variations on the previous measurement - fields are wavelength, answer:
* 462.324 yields 23.8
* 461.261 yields 23.72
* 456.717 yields 17.98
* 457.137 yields 22.16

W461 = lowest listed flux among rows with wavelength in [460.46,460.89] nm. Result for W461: 15.08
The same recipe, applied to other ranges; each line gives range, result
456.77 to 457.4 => 17.65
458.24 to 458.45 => 19.83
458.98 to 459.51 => 18.5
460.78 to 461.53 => 17.05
